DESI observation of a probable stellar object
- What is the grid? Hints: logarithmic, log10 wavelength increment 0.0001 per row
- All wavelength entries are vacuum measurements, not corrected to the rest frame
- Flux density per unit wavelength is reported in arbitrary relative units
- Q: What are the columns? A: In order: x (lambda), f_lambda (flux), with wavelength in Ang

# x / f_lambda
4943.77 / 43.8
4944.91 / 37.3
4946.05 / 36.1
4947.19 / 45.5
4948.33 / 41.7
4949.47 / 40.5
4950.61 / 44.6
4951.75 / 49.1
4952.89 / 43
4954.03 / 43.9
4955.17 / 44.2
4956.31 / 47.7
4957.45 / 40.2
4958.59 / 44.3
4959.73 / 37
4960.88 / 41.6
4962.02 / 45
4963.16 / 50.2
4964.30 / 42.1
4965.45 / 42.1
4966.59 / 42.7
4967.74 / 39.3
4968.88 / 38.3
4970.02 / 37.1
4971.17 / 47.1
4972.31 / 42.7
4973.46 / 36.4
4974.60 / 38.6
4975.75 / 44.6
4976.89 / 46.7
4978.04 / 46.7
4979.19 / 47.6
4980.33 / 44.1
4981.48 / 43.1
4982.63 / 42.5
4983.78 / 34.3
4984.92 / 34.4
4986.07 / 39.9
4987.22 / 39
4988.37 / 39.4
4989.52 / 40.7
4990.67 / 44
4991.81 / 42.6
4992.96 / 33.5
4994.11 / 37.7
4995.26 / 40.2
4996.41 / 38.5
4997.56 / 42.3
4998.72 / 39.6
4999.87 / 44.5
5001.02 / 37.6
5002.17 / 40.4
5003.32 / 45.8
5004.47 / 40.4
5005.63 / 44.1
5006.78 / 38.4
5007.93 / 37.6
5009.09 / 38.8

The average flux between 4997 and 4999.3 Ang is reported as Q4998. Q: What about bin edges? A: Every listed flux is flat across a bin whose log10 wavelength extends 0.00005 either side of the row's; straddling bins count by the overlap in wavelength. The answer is 40.8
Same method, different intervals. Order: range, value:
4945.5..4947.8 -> 40.8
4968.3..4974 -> 40.4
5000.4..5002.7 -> 39.1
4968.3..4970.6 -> 37.8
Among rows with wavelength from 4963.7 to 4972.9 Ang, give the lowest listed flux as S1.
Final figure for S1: 37.1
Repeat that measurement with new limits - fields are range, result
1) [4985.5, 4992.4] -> 39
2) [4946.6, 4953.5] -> 40.5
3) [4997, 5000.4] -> 39.6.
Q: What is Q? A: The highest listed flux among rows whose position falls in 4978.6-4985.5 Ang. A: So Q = 47.6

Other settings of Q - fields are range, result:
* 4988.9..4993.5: 44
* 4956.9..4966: 50.2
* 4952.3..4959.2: 47.7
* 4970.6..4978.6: 47.1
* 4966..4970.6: 42.7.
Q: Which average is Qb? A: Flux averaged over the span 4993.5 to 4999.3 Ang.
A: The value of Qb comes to 39.6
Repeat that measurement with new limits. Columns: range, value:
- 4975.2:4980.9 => 46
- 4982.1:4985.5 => 37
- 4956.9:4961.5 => 40.8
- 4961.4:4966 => 44.8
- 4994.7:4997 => 39.4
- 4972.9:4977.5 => 41.7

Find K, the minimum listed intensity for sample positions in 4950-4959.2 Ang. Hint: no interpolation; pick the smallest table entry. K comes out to 40.2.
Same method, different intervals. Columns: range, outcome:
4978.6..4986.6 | 34.3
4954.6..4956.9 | 44.2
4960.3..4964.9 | 41.6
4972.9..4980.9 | 36.4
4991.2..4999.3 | 33.5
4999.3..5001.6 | 37.6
